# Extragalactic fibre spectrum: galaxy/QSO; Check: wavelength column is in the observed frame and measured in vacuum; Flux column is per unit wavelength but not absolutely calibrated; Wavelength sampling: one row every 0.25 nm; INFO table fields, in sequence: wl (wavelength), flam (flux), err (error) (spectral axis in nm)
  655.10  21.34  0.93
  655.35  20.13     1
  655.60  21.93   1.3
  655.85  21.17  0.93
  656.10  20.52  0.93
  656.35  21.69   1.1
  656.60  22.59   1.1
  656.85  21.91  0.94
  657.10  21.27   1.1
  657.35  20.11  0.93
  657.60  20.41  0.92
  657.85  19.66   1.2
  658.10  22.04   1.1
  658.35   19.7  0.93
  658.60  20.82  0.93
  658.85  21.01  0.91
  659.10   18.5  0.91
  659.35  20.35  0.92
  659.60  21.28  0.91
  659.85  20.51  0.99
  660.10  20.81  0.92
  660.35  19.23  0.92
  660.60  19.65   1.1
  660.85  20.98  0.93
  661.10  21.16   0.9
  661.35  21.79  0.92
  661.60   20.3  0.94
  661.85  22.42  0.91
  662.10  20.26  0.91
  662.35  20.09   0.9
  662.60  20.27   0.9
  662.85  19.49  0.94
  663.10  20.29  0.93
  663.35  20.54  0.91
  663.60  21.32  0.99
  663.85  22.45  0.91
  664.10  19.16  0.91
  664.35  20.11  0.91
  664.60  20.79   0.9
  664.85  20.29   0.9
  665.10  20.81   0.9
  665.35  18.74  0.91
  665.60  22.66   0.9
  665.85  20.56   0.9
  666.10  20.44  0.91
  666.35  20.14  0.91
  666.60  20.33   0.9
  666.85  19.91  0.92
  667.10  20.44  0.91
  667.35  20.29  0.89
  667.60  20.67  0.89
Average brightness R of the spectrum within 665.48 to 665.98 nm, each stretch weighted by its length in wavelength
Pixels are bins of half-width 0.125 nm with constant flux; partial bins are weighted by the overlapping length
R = 21.6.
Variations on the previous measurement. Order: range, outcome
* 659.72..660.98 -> 20.2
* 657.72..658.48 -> 20.5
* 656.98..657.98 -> 20.4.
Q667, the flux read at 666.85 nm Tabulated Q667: 19.91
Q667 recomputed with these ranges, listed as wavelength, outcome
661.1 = 21.16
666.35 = 20.14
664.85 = 20.29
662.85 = 19.49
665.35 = 18.74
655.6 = 21.93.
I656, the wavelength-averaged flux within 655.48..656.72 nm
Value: 21.6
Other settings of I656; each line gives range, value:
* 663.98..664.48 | 19.7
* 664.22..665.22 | 20.5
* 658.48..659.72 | 20.4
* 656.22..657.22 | 21.9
